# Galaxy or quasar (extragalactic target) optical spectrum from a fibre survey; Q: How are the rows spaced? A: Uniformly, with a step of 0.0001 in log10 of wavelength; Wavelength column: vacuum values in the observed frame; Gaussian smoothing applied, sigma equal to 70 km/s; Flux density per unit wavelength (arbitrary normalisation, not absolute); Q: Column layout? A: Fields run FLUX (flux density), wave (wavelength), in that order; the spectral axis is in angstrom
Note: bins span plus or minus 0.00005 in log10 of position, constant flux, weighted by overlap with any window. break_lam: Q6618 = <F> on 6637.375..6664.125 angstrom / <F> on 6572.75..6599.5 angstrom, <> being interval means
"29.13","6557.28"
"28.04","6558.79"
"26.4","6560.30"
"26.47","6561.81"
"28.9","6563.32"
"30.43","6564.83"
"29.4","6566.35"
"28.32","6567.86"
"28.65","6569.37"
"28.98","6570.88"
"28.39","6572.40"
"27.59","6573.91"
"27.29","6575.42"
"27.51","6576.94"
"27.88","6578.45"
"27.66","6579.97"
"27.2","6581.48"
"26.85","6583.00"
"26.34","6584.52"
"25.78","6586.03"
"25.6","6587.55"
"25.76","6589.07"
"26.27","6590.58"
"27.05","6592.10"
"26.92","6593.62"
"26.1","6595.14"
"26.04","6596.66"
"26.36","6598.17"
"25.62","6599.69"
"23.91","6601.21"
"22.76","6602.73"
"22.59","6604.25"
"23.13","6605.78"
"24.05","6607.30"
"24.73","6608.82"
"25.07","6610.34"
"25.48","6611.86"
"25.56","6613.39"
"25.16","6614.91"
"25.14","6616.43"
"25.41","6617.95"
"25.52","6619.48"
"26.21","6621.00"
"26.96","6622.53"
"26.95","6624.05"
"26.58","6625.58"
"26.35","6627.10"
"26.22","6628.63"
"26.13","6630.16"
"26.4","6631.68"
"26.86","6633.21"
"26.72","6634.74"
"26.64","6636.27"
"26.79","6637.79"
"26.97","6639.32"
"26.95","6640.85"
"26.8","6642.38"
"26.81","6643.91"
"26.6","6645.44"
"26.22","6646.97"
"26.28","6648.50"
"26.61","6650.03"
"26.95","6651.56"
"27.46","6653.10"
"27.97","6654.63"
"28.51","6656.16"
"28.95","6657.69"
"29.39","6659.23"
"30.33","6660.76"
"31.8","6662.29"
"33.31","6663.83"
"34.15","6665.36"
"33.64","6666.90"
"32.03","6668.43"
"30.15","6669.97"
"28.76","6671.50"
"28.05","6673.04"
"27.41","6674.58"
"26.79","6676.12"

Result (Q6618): 1.0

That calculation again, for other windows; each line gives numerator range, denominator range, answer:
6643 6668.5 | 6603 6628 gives 1.15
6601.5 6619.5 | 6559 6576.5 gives 0.87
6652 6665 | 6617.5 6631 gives 1.13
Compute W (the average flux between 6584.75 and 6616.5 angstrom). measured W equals 25.2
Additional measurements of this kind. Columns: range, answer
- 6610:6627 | 25.9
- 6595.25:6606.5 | 24.4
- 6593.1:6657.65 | 26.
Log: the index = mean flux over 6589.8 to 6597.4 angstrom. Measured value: 26.5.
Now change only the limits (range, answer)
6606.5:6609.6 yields 24.4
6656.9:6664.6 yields 30.8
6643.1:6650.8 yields 26.5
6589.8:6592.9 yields 26.7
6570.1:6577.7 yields 28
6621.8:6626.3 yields 26.8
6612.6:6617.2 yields 25.3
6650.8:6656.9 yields 27.7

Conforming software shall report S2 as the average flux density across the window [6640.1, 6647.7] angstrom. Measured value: 26.7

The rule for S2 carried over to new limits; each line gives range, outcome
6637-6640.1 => 26.9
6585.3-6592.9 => 26.1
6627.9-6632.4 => 26.3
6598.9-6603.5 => 24.1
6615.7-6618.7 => 25.3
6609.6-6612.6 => 25.3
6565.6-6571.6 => 28.9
